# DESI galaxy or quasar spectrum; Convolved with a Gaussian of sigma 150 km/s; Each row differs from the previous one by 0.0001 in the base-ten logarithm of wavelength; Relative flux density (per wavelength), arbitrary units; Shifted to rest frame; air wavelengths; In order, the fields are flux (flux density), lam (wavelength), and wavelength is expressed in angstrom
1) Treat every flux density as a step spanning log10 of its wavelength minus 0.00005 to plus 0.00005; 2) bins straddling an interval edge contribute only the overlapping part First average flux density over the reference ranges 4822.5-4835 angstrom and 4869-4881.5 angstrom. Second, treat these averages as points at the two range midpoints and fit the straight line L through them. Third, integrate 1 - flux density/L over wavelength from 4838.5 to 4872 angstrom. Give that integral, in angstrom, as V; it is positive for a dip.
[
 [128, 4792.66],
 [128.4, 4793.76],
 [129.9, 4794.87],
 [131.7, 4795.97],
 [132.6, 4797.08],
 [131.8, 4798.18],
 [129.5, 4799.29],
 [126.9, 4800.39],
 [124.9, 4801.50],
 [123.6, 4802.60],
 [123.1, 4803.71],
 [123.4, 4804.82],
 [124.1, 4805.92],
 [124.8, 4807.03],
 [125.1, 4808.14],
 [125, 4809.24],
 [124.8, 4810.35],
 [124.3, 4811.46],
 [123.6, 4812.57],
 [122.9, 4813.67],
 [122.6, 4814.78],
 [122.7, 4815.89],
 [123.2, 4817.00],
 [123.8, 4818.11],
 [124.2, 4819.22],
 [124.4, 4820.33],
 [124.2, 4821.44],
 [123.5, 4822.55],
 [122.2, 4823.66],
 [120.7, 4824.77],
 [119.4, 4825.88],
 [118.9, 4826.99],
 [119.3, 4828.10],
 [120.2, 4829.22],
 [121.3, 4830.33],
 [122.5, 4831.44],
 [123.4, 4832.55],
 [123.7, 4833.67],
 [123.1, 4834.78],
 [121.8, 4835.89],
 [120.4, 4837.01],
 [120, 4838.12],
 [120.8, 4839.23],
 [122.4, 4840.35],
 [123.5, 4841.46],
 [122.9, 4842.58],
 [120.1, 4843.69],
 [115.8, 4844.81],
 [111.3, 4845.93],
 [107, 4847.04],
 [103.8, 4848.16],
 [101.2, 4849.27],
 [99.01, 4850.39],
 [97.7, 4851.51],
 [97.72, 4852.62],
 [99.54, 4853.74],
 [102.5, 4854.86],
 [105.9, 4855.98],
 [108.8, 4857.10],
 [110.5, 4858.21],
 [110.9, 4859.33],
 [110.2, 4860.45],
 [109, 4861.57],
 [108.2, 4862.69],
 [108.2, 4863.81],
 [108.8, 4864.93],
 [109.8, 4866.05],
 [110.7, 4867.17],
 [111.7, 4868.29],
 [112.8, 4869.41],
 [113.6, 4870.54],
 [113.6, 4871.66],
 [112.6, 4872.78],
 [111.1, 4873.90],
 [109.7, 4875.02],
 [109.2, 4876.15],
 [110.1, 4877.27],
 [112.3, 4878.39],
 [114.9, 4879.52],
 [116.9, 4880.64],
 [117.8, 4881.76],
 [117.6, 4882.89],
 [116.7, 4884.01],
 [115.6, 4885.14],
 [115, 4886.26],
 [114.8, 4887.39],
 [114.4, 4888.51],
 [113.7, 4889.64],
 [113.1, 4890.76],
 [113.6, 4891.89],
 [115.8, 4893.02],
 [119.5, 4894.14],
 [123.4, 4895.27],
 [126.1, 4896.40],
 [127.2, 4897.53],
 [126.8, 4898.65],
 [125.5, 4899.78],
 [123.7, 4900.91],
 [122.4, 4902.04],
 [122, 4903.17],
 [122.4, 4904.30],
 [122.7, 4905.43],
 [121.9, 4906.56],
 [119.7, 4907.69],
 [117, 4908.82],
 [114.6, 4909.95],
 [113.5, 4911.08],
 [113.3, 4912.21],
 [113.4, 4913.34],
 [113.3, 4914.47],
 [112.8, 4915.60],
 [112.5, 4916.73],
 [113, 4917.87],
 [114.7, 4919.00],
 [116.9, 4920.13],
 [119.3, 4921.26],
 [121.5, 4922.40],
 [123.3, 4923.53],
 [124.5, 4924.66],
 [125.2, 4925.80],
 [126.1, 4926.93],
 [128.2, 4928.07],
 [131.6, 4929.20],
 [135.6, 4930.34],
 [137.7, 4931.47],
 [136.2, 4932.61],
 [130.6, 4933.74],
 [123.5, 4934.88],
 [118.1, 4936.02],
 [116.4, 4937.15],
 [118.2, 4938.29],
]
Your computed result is 1.8 angstrom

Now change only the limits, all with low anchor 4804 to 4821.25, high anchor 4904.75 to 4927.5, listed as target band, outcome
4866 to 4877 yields 0.8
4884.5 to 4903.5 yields 0.0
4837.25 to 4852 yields 1.1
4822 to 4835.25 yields 0.2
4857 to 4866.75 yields 0.9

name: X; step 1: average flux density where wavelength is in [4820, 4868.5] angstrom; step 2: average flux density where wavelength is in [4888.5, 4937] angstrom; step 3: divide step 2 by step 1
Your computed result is 1.06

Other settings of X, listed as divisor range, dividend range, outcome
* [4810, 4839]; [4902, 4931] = 0.98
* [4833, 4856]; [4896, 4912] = 1.08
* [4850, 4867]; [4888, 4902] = 1.14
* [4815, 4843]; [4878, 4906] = 0.97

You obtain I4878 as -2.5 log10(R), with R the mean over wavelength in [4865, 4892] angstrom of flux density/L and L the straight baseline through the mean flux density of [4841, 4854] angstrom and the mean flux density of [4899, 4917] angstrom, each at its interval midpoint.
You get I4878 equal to 0.002 mag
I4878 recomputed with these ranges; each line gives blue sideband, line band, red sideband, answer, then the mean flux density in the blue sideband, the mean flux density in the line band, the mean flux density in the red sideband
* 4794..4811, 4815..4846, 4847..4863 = -0.061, 127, 122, 105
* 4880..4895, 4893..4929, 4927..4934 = 0.042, 116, 120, 133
